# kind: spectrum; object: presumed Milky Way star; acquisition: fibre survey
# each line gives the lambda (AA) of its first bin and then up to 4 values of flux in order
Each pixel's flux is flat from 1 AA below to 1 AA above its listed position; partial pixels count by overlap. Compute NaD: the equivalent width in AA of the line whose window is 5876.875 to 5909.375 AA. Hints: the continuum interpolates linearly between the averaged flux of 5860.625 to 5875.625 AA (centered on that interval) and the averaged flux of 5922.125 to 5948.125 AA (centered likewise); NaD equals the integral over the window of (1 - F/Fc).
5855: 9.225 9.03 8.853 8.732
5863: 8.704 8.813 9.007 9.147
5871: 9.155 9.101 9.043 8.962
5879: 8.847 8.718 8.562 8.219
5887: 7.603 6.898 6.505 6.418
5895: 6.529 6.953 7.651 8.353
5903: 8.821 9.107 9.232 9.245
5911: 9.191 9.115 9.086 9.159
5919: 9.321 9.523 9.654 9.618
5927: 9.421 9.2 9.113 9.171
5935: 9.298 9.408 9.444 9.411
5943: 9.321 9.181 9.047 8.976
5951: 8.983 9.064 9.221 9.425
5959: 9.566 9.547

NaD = 4.0 AA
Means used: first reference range 8.97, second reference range 9.33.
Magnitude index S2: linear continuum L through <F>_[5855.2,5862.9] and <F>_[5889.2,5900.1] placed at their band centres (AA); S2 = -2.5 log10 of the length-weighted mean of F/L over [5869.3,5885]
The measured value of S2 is -0.13 mag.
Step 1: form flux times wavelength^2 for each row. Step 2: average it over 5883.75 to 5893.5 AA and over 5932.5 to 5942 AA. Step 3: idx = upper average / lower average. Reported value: 1.32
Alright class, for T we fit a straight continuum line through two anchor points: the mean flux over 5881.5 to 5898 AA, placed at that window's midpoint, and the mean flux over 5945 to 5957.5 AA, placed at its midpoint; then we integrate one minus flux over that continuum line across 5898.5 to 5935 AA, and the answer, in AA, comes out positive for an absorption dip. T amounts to -4.83 AA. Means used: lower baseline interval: 7.26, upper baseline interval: 9.11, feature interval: 9.14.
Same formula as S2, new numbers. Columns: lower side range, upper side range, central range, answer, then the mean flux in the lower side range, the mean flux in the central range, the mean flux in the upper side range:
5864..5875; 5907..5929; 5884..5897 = 0.289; 9.04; 7.02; 9.32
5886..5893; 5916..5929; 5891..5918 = -0.029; 6.92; 8.3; 9.43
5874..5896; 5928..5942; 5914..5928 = -0.061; 7.85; 9.4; 9.29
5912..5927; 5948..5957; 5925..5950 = -0.005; 9.36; 9.26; 9.1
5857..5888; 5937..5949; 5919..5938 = -0.025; 8.77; 9.38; 9.27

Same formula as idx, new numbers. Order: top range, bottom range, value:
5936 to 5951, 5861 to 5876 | 1.06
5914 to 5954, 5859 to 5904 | 1.15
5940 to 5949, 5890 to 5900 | 1.38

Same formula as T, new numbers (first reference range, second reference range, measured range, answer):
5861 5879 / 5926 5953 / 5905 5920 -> -0.1 AA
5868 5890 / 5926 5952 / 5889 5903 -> 2.5 AA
